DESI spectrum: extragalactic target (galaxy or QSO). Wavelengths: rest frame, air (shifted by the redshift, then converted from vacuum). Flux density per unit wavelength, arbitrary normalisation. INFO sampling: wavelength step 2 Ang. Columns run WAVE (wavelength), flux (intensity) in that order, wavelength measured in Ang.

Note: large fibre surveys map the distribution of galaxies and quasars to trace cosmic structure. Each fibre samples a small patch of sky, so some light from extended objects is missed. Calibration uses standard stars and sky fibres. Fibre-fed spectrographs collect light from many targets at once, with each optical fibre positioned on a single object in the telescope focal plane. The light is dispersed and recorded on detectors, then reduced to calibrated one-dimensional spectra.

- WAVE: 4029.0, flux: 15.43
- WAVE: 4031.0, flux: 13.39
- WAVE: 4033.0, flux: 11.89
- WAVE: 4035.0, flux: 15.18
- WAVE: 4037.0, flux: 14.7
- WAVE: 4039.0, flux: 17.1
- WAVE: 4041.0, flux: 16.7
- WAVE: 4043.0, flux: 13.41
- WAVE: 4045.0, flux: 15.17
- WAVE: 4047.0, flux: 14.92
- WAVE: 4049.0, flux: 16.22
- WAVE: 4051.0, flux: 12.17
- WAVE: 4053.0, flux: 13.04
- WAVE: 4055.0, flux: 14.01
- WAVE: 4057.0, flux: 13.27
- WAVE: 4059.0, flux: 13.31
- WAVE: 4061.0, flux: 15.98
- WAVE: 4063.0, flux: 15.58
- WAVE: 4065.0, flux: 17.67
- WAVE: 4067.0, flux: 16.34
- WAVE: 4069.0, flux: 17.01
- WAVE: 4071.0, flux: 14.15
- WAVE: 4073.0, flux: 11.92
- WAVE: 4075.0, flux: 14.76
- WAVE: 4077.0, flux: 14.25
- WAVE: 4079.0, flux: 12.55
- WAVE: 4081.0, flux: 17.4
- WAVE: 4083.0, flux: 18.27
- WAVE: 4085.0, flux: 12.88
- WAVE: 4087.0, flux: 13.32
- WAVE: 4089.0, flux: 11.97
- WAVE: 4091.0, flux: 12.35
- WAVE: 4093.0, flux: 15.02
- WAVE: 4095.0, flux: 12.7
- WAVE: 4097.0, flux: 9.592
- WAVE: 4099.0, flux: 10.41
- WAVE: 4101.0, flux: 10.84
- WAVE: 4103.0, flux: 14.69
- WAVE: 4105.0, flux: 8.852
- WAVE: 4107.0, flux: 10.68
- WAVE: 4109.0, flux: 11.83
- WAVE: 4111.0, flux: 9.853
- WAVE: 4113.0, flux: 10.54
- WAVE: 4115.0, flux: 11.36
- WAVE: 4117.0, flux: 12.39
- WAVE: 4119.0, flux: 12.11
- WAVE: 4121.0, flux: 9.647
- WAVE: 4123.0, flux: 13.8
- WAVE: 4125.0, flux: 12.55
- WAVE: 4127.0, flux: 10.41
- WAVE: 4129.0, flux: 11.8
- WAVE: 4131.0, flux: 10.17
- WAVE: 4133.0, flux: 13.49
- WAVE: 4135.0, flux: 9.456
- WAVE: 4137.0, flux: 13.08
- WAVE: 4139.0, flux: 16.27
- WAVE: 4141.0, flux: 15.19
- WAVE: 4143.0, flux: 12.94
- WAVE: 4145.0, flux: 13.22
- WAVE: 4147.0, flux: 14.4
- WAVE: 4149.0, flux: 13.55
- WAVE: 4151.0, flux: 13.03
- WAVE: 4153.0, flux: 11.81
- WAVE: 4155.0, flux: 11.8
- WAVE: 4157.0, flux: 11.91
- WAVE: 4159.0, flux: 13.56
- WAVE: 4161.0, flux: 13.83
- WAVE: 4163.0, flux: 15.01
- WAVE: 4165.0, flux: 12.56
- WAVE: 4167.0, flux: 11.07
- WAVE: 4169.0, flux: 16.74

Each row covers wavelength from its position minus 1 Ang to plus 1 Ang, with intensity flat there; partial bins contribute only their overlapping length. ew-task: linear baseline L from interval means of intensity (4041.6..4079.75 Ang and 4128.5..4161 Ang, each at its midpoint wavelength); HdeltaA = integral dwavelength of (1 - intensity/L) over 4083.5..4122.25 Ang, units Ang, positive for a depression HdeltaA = 5.6 Ang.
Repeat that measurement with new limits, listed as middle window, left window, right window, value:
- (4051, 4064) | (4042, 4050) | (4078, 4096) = 0.56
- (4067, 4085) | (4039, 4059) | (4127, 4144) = -1.47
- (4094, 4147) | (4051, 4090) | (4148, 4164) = 6.86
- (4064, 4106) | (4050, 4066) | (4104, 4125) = -2.50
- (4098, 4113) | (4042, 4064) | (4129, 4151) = 2.85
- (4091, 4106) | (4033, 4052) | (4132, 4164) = 2.43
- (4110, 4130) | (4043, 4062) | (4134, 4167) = 3.02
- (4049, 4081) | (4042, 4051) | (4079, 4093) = -0.20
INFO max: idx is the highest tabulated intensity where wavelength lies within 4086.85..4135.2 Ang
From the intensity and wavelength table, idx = 15.02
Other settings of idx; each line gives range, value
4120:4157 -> 16.27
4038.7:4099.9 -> 18.27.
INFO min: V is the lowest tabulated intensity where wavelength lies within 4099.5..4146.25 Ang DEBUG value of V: 8.852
